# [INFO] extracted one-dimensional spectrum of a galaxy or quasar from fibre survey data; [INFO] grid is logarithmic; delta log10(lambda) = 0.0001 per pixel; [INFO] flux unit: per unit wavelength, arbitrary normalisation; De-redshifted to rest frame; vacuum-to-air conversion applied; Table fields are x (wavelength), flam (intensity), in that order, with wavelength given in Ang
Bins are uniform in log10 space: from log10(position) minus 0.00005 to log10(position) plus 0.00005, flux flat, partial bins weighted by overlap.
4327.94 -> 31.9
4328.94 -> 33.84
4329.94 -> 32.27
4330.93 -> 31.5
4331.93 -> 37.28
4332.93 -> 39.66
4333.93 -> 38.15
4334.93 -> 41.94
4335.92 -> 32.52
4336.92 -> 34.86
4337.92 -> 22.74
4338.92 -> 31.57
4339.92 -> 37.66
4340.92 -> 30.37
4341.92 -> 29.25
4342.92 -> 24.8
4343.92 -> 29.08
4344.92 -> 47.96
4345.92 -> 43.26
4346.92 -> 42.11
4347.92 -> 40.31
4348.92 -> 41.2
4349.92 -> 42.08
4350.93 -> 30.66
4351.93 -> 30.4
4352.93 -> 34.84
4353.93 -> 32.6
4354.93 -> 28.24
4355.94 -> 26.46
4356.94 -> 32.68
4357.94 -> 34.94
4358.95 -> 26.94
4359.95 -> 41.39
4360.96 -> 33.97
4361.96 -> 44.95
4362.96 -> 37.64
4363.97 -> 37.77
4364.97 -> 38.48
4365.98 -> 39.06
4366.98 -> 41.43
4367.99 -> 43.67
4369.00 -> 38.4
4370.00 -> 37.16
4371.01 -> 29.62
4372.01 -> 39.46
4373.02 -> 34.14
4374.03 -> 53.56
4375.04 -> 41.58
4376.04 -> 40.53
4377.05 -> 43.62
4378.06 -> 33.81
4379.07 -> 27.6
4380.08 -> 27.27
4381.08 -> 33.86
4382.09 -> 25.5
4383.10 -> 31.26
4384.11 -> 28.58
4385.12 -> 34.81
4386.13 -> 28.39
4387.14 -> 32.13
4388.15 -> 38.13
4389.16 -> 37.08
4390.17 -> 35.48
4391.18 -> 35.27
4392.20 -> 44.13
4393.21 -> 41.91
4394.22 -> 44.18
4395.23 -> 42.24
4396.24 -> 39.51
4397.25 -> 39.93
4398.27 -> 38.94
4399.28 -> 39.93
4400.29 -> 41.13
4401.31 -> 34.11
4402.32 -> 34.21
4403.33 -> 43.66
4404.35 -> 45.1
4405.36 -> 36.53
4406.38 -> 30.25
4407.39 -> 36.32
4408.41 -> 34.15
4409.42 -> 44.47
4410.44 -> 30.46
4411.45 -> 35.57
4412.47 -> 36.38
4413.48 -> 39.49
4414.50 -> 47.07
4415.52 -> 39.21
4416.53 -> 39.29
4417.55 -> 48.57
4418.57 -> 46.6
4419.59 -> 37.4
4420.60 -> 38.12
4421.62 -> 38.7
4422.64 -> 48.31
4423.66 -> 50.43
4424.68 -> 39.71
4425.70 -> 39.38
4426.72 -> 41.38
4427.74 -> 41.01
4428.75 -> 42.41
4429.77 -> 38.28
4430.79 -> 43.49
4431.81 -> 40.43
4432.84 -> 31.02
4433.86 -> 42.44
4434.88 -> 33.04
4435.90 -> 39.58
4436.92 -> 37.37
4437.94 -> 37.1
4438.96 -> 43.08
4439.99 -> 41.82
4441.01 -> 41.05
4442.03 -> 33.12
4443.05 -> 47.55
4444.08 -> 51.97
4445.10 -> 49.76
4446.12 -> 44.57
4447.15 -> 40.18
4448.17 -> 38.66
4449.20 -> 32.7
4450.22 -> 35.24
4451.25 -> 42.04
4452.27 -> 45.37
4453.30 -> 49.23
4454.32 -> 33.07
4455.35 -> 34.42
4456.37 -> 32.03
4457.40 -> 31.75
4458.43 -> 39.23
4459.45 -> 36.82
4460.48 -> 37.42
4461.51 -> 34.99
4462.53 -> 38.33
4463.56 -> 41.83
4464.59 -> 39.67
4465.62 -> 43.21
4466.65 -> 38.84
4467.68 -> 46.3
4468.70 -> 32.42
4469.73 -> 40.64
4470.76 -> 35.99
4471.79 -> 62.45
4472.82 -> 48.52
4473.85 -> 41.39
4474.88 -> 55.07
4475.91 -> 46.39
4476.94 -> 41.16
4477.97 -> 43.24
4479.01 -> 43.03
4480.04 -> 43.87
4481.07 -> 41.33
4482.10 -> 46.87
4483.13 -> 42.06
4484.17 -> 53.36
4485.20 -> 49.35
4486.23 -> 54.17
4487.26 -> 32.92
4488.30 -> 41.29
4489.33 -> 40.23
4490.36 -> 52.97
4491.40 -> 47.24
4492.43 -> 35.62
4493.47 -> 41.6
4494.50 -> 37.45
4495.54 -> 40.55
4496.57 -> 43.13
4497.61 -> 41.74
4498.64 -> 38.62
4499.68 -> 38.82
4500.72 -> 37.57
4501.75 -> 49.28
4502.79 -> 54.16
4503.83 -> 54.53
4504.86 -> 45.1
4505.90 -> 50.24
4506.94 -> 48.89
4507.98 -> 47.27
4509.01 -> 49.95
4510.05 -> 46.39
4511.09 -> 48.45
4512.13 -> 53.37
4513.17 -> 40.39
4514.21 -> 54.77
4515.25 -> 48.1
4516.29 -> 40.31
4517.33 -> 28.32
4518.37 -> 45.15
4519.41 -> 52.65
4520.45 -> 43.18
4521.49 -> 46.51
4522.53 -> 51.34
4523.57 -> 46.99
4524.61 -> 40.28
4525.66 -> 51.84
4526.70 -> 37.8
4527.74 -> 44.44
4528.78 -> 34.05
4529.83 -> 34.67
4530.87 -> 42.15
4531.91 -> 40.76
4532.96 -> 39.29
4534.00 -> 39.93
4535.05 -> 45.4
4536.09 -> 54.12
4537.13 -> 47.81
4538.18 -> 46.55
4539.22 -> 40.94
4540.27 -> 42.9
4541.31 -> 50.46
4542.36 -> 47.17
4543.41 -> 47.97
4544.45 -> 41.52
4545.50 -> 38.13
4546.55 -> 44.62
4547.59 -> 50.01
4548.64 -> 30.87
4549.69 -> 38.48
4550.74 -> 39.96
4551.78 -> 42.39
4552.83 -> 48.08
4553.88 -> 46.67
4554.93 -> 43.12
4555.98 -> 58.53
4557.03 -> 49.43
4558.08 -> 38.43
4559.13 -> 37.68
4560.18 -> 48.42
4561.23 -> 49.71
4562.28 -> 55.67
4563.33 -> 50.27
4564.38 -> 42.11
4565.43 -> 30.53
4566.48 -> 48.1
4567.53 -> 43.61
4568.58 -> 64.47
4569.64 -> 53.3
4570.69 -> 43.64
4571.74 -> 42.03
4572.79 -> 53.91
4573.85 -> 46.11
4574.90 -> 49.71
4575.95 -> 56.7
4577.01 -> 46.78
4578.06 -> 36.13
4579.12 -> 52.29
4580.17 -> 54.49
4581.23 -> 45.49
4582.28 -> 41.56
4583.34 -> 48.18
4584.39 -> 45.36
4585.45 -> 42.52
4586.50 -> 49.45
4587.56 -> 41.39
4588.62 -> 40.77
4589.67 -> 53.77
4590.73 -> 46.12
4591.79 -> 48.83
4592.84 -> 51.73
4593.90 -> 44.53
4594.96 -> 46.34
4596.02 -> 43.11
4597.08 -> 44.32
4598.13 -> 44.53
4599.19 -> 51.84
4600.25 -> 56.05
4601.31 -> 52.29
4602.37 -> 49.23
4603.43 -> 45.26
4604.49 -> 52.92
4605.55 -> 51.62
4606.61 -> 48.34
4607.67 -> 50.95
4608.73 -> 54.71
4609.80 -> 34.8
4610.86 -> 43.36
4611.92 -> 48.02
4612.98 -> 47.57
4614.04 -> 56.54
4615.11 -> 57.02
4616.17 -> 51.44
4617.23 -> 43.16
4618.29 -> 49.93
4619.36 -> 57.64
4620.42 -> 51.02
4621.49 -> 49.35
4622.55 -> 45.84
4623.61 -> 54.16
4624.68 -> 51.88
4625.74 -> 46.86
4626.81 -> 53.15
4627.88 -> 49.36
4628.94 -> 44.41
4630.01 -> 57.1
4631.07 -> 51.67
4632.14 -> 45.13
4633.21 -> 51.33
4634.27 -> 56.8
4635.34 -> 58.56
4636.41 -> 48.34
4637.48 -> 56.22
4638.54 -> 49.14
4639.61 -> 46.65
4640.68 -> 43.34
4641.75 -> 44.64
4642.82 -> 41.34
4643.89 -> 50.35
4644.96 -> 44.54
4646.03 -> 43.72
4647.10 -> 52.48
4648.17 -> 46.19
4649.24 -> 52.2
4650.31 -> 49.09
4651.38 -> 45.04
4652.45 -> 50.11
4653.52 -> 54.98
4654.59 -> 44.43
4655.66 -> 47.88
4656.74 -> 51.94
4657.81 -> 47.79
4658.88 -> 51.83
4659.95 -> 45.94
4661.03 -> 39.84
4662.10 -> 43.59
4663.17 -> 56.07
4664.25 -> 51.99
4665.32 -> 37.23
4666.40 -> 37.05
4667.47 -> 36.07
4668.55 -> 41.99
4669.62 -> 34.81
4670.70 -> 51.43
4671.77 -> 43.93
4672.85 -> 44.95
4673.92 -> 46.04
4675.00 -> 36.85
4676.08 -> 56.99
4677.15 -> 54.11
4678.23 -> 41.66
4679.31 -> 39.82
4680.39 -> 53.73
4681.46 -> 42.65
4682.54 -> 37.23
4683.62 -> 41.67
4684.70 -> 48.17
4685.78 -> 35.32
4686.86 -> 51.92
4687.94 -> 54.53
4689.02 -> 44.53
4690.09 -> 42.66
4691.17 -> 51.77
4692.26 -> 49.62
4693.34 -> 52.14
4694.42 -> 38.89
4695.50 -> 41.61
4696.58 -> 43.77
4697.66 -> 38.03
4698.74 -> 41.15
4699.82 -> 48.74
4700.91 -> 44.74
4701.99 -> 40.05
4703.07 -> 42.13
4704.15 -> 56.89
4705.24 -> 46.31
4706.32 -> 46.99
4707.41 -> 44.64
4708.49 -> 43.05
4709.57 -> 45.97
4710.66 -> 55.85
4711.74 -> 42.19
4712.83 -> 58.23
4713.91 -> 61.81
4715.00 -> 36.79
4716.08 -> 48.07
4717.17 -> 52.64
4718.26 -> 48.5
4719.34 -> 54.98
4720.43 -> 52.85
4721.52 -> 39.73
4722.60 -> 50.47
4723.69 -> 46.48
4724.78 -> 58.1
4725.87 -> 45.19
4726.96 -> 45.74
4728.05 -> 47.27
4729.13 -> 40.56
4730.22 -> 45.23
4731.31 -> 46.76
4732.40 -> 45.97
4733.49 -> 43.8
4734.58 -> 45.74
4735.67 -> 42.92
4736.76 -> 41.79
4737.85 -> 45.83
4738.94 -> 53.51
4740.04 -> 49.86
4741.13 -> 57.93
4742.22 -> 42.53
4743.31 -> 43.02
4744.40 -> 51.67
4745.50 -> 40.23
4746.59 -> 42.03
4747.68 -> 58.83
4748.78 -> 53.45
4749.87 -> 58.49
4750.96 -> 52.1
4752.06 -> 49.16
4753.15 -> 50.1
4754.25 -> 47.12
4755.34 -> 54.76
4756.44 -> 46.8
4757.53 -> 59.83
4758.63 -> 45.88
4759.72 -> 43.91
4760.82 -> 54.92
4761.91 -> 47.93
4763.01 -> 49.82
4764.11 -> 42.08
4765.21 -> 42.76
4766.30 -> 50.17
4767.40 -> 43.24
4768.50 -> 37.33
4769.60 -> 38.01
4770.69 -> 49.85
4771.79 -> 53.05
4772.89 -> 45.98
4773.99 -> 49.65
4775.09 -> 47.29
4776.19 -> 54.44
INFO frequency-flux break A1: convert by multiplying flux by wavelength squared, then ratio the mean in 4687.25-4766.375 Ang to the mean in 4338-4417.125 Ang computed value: 1.52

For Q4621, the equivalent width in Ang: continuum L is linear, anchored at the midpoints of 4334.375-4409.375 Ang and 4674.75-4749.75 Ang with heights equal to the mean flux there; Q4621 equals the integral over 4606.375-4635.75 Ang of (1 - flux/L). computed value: -4.1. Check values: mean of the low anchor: 36.3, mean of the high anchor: 47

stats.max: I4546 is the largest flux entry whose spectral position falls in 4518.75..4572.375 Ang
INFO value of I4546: 64.47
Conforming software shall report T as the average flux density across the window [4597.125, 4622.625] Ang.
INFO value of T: 49.7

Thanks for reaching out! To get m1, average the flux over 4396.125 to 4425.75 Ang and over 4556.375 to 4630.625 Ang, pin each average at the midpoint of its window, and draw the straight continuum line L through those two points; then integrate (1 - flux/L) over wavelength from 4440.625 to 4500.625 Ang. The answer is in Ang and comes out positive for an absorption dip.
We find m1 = 0.9 Ang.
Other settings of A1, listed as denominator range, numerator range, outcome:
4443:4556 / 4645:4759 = 1.18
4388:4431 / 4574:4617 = 1.31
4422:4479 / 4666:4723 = 1.25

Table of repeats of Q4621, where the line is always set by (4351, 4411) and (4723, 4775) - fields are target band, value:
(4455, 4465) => 0.6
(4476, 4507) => -3.4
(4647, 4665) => -1.5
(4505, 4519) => -2.0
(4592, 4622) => -4.0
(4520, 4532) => -0.6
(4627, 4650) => -2.5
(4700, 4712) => 0.0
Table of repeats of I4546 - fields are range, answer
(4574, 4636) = 58.56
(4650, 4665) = 56.07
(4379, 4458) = 51.97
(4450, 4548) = 62.45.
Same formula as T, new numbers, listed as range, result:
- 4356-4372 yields 37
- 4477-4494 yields 44.2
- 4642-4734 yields 46.5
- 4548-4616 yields 47.2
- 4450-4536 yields 43.3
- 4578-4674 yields 48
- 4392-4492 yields 41.2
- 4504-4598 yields 45.7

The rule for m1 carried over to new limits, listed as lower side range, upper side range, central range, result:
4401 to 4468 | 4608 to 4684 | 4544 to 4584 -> -1.3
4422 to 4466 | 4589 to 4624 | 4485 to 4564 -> -0.2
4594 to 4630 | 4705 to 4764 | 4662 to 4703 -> 3.6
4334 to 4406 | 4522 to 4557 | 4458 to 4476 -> -0.6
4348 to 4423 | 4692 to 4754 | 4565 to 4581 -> -1.9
